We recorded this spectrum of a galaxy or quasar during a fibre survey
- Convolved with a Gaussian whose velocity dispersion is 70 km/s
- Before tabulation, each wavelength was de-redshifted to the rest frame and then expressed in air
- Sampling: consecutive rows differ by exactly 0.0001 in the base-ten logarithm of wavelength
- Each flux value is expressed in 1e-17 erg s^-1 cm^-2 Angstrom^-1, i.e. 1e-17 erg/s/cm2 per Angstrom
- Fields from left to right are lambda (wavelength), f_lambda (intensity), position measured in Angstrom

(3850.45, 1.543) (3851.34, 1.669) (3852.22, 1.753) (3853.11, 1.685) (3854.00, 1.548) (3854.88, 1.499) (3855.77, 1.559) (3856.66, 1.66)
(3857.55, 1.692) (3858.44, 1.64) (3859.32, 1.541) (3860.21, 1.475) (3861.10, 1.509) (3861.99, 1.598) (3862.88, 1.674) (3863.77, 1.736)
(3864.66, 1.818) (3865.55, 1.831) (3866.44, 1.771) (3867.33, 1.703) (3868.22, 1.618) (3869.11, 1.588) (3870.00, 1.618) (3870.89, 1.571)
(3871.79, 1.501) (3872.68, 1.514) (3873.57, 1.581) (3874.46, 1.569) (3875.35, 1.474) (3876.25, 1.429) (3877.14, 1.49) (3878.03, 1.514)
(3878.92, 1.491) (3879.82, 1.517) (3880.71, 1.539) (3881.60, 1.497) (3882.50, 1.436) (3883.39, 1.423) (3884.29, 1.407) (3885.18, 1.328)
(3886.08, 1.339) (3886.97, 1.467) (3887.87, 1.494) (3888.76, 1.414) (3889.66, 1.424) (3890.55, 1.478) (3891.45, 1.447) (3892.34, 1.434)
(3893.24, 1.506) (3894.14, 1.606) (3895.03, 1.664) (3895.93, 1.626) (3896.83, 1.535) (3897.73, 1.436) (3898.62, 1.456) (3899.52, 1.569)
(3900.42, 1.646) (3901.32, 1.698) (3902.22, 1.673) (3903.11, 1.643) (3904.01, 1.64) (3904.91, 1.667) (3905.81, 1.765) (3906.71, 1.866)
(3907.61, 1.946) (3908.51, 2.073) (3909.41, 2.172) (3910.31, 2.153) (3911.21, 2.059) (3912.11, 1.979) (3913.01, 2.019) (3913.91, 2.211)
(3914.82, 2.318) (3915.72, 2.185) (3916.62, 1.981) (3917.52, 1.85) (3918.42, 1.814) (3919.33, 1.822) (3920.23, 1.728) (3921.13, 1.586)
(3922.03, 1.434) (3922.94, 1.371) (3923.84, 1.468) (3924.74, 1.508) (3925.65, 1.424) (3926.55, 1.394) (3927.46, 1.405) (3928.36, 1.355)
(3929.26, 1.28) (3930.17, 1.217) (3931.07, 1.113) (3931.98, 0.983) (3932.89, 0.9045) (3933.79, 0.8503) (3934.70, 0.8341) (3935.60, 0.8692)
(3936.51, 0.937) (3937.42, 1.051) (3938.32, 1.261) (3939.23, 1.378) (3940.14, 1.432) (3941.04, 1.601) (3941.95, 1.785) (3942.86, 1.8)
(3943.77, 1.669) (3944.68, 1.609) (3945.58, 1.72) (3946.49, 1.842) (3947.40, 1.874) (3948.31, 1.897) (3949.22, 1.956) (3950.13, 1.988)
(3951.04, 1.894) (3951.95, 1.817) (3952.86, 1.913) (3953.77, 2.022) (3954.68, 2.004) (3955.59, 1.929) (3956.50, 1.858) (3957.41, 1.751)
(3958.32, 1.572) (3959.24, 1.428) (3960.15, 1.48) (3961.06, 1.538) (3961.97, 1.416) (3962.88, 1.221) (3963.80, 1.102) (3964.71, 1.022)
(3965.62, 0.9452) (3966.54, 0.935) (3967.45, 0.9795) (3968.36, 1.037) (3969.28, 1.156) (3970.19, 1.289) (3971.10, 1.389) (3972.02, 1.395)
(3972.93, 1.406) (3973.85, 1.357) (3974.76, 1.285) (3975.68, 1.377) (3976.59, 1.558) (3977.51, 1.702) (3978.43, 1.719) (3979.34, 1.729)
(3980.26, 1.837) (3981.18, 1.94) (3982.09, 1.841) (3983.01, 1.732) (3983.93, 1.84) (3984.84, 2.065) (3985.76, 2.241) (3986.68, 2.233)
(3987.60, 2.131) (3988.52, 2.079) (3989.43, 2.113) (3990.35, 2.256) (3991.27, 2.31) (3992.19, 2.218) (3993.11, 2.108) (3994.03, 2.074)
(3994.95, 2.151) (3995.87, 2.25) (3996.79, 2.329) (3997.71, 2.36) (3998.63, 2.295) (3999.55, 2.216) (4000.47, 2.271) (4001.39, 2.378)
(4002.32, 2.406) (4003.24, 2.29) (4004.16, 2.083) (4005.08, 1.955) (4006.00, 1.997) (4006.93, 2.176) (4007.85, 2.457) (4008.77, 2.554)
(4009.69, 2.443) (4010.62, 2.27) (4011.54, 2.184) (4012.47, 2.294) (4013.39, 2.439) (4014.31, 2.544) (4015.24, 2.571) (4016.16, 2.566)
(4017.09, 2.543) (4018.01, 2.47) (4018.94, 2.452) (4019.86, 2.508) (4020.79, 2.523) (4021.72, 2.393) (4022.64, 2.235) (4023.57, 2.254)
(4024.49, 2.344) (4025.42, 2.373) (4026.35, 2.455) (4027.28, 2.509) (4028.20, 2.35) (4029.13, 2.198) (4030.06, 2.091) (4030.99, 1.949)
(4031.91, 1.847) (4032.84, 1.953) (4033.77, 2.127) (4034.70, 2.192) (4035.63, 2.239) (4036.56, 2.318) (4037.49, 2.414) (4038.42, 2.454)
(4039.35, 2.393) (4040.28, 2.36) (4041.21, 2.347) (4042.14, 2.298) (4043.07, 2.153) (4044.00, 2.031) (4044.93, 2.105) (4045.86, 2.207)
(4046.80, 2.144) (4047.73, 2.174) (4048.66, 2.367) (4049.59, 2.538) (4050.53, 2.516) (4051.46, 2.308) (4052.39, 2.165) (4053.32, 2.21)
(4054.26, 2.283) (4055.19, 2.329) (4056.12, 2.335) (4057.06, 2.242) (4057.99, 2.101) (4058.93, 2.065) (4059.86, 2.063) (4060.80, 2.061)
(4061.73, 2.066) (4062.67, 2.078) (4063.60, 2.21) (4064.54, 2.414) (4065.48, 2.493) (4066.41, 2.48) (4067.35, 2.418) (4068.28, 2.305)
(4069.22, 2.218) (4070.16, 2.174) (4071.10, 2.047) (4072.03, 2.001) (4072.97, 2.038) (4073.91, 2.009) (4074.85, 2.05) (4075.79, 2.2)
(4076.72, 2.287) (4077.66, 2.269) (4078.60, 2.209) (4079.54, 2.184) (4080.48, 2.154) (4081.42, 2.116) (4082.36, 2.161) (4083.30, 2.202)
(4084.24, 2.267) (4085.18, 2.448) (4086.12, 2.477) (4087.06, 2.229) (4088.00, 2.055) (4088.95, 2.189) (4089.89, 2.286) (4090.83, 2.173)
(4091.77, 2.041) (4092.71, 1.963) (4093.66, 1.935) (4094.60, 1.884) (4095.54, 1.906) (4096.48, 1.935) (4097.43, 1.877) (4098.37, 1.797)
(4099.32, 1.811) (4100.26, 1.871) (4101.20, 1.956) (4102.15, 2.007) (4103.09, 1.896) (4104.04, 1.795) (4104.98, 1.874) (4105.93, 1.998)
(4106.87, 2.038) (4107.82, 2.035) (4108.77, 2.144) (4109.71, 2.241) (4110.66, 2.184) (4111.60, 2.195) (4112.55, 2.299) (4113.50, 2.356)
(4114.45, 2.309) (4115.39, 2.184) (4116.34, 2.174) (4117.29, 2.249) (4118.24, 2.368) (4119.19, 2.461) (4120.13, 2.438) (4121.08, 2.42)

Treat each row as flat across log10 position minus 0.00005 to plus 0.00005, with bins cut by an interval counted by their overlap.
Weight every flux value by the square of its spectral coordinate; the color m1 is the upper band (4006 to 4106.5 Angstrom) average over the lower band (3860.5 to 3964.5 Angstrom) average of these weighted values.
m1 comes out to 1.5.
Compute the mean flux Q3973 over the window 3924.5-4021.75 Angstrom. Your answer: 1.79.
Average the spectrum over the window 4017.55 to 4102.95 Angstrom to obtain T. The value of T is 2.2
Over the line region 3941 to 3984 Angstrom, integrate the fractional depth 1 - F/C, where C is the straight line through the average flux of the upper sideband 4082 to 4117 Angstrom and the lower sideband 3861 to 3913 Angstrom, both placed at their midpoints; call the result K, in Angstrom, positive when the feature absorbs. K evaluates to 4.80 Angstrom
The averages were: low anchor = 1.62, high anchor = 2.09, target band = 1.58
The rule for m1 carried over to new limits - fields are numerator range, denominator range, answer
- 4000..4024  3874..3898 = 1.70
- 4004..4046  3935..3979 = 1.58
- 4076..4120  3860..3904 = 1.53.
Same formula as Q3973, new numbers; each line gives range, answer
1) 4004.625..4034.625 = 2.31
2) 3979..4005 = 2.13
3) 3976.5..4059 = 2.23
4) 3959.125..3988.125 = 1.51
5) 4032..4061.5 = 2.24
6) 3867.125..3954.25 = 1.59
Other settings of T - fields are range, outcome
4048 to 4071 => 2.26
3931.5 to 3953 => 1.49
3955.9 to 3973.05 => 1.32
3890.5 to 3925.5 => 1.74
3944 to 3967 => 1.63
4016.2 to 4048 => 2.28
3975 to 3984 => 1.71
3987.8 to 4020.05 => 2.3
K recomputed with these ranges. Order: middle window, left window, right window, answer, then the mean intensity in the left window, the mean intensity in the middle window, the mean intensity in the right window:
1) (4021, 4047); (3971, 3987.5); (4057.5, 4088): -3.2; 1.72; 2.24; 2.2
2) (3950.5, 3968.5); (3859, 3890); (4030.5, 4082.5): 3.4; 1.54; 1.5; 2.21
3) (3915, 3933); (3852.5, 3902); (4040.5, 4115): 1.9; 1.55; 1.51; 2.16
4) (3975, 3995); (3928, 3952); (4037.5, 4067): -2.1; 1.44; 1.95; 2.26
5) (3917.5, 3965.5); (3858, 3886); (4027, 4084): 8.1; 1.56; 1.5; 2.22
